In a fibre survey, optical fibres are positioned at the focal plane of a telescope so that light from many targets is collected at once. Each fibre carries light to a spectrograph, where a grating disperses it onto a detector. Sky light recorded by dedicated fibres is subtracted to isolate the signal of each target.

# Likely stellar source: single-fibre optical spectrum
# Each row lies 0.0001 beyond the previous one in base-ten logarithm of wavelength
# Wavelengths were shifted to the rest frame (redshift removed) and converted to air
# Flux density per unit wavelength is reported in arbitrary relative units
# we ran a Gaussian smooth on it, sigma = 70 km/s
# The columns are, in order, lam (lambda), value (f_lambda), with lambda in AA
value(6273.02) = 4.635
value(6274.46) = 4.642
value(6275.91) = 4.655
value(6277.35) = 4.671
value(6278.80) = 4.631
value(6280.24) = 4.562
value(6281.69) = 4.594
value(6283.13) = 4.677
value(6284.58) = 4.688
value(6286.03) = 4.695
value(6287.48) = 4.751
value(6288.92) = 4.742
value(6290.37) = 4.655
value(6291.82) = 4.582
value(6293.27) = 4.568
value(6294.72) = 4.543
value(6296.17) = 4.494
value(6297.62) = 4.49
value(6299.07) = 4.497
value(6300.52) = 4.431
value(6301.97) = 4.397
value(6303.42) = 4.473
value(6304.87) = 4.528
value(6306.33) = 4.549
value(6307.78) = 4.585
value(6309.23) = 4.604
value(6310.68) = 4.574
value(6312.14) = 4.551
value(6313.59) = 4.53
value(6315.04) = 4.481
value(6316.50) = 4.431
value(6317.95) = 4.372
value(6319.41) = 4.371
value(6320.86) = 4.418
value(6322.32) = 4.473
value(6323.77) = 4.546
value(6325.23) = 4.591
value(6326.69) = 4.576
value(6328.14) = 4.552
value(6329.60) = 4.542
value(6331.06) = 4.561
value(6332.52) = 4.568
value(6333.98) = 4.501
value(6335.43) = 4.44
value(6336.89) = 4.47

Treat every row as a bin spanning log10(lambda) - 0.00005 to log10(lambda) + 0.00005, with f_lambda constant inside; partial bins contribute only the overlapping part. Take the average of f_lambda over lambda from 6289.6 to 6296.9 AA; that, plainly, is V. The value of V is 4.57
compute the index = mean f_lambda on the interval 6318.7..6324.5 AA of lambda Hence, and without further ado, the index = 4.46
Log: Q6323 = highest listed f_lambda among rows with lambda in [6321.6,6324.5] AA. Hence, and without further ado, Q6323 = 4.546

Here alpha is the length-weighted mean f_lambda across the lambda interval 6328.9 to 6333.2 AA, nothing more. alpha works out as 4.55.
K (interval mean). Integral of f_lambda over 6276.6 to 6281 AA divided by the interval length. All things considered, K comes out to 4.62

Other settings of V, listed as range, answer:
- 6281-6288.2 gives 4.68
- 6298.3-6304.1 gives 4.45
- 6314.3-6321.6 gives 4.41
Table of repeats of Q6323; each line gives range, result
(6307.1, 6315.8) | 4.604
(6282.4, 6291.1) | 4.751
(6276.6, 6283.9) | 4.677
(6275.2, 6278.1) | 4.671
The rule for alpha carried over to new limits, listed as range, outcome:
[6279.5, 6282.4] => 4.58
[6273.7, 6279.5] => 4.65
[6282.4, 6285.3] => 4.69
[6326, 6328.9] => 4.57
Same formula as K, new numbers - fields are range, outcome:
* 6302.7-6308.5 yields 4.53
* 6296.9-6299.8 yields 4.49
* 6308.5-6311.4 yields 4.6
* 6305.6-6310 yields 4.58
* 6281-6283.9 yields 4.64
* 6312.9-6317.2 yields 4.48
